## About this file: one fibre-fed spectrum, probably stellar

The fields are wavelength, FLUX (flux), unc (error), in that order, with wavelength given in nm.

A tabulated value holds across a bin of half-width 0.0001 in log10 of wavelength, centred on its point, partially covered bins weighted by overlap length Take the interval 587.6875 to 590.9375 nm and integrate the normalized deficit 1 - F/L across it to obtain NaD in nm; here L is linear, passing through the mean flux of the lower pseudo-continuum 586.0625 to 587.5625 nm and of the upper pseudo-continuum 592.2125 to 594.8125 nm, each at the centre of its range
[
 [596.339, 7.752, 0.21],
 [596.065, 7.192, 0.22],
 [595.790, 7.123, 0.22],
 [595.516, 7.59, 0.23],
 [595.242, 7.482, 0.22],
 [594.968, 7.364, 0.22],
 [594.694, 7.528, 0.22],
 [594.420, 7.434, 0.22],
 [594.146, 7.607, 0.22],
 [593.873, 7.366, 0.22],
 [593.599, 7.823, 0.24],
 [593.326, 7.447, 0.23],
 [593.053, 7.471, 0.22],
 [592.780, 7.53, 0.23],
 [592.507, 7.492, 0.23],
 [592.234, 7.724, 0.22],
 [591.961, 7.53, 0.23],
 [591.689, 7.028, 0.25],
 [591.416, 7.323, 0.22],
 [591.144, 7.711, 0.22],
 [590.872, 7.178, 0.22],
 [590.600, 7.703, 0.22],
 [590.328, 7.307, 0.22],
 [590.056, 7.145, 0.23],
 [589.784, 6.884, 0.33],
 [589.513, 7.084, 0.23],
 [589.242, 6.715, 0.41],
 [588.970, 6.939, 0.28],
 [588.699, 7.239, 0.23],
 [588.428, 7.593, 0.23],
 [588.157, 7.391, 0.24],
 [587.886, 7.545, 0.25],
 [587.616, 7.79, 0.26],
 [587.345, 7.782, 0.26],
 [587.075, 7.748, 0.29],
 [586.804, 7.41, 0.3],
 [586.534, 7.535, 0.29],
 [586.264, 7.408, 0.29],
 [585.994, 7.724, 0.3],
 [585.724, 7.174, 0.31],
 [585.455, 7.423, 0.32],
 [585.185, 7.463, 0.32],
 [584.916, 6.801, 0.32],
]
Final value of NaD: 0.14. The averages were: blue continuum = 7.59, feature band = 7.24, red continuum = 7.53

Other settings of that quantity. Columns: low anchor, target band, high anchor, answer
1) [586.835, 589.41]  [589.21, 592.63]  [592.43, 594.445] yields 0.07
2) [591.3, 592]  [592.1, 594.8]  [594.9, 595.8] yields -0.07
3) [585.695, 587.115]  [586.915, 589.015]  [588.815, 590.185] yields -0.09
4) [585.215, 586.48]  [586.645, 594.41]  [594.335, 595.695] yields 0.05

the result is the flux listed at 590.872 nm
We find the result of 7.178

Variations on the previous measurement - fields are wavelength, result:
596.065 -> 7.192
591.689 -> 7.028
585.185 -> 7.463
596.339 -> 7.752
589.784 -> 6.884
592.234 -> 7.724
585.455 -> 7.423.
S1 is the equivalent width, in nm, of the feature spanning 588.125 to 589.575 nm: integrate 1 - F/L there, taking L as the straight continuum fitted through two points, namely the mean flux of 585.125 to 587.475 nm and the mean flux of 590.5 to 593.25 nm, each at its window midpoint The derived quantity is 0.07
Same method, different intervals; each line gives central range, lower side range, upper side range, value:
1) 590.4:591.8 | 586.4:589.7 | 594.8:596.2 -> 0.00 nm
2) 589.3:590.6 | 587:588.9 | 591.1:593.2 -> 0.06 nm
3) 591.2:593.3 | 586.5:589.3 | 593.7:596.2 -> -0.01 nm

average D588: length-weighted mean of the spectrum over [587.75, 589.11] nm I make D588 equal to 7.34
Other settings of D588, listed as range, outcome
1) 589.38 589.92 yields 6.99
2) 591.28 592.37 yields 7.4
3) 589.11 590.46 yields 7.03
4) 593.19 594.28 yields 7.56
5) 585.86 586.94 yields 7.52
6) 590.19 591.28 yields 7.47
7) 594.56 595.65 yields 7.49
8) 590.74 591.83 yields 7.31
